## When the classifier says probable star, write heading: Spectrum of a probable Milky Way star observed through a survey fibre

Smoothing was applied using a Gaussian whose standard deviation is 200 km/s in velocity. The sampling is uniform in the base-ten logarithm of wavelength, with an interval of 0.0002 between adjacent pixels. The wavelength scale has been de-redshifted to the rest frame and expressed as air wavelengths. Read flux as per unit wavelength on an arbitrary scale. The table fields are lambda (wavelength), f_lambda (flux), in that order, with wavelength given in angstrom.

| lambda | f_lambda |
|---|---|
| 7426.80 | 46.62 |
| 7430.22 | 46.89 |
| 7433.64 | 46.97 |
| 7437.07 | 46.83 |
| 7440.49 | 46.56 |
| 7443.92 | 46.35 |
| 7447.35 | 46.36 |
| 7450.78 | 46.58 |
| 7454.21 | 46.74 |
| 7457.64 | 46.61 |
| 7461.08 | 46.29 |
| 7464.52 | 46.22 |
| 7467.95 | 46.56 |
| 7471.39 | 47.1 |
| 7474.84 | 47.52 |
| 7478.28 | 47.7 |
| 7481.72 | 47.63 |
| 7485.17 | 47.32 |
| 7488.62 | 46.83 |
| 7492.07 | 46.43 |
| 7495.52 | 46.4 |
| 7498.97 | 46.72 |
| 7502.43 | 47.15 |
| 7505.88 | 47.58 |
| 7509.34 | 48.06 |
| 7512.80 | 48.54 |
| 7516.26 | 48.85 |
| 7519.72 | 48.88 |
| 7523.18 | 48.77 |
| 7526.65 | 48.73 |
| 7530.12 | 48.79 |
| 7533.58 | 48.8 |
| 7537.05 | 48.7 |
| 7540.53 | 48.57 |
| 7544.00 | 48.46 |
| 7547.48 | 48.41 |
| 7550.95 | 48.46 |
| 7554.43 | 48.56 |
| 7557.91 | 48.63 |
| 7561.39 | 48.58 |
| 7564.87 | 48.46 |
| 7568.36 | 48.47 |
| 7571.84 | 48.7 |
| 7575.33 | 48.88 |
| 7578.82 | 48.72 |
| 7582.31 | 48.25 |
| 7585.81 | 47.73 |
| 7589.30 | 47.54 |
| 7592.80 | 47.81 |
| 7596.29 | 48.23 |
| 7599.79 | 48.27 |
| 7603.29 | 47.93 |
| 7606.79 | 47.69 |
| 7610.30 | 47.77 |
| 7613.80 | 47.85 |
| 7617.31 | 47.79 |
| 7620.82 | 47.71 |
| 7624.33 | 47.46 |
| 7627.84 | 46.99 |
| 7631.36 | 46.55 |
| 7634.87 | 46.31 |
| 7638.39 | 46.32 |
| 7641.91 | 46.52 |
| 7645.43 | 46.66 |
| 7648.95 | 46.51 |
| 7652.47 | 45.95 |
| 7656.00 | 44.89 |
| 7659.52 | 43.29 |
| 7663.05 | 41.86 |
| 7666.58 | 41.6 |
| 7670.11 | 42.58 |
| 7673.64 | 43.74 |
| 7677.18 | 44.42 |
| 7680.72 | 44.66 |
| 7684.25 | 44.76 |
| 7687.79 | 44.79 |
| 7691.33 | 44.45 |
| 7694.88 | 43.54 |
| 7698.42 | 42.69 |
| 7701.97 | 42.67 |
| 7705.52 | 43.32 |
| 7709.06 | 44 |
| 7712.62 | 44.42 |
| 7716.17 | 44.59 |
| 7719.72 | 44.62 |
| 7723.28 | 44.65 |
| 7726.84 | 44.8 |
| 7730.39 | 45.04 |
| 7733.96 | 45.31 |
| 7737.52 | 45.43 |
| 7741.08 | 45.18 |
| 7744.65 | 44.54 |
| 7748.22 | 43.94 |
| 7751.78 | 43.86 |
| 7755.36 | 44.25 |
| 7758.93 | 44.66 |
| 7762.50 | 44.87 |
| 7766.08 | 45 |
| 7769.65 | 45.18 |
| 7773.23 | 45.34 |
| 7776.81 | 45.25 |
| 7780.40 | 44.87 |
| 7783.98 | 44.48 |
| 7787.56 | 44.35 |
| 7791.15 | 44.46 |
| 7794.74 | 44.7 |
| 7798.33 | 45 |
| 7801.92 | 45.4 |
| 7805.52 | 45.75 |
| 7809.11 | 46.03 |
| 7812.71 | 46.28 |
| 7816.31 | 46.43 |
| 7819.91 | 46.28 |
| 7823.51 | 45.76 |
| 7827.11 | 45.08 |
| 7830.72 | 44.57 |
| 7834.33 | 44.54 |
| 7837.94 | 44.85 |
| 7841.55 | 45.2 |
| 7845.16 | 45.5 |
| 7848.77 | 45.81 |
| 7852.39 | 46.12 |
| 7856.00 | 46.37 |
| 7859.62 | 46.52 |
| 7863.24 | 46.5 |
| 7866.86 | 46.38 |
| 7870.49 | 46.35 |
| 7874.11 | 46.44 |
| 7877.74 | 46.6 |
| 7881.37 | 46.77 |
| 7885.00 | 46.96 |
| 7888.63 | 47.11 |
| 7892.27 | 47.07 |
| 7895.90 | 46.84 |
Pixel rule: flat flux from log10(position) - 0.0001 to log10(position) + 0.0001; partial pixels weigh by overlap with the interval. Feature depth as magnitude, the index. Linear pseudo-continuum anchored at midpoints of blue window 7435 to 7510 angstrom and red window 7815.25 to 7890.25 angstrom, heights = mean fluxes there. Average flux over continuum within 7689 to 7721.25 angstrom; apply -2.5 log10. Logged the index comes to 0.061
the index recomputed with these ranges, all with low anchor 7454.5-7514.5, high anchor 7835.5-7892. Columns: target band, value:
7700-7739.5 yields 0.05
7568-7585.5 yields -0.04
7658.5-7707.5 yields 0.08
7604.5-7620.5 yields -0.02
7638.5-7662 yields 0.03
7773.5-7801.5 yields 0.04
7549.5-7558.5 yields -0.04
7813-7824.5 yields 0.00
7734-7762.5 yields 0.04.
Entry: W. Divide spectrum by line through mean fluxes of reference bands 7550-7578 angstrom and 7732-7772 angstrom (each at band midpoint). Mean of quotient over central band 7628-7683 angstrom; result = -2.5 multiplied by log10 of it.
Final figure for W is 0.04 mag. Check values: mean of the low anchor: 48.6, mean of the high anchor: 44.8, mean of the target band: 44.9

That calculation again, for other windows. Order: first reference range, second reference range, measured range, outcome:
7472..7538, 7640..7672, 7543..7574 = -0.04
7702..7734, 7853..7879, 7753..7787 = 0.01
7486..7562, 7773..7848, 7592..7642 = -0.01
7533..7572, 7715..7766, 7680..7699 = 0.04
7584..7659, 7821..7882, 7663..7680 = 0.09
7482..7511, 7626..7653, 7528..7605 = -0.04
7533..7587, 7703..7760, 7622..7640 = 0.00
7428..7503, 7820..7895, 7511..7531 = -0.05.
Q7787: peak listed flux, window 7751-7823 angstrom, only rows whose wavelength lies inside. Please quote 46.43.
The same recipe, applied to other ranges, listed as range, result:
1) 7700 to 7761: 45.43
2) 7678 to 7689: 44.79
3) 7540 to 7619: 48.88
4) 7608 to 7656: 47.85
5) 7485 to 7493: 47.32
